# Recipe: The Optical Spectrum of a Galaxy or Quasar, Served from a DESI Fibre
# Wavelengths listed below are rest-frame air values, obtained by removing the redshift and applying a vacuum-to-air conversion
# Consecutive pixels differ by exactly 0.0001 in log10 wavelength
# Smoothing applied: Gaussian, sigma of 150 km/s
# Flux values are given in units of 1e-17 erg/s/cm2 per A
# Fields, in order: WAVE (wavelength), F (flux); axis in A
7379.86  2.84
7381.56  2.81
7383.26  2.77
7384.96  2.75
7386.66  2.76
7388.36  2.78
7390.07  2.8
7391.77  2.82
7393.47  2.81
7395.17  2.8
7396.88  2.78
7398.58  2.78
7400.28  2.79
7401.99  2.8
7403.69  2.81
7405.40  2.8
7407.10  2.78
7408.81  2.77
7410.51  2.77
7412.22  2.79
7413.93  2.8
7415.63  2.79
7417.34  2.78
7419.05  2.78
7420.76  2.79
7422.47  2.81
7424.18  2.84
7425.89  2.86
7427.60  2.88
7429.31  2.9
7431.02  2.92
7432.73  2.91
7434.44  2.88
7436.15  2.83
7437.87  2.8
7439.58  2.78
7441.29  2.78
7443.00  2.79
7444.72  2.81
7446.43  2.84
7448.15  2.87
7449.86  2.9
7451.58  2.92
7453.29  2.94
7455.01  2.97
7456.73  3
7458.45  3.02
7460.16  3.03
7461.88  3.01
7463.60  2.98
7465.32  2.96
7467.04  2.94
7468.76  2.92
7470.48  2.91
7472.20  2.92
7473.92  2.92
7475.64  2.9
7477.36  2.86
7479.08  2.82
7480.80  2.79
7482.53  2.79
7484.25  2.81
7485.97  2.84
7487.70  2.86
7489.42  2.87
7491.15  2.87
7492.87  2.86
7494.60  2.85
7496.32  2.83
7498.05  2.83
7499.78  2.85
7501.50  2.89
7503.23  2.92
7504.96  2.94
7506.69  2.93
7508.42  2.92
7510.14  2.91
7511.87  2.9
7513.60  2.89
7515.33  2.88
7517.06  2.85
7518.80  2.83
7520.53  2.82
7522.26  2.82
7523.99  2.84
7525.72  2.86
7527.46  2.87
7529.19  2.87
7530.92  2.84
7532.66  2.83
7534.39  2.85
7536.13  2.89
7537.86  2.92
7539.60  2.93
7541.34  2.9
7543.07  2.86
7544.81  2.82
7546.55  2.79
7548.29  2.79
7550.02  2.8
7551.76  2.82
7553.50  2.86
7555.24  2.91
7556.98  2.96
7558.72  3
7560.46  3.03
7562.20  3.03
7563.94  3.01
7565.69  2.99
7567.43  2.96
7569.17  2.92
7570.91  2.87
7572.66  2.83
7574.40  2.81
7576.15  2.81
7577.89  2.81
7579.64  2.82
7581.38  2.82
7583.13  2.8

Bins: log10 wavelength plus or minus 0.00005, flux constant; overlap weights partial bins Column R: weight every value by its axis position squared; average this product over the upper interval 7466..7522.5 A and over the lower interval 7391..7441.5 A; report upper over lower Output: 1.0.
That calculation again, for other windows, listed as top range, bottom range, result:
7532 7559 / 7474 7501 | 1.02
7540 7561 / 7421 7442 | 1.04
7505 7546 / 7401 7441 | 1.05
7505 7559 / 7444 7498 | 1.01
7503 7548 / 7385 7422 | 1.06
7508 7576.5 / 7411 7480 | 1.03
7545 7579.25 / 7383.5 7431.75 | 1.07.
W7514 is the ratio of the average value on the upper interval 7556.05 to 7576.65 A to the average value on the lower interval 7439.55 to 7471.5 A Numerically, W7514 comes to 1.01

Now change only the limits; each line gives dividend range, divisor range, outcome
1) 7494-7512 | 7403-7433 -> 1.02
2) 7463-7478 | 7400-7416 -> 1.05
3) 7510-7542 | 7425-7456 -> 1.00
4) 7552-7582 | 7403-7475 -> 1.01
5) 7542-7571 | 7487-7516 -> 1.01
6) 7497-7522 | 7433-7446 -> 1.02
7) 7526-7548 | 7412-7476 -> 0.99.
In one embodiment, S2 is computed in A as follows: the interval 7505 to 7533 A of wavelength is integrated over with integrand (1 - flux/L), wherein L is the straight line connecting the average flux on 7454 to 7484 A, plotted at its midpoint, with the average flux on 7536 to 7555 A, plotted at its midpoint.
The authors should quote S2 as 0.1 A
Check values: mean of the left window 2.92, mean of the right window 2.85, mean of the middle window 2.87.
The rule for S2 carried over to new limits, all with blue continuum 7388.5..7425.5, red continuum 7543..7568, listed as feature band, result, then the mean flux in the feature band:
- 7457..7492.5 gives -0.69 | 2.9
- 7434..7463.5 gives -0.71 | 2.89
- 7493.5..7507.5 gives -0.06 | 2.88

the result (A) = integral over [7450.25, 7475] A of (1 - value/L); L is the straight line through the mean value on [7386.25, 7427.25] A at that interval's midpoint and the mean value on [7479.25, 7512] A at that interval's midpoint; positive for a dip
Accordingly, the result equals -1.04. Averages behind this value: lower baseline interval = 2.8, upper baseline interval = 2.86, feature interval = 2.96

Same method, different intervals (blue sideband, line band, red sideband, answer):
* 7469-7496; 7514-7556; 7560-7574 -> 0.9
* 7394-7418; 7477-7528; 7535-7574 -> 0.1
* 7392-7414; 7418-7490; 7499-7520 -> -1.0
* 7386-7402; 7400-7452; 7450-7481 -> 0.6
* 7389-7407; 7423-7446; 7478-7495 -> -0.3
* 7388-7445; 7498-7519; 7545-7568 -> -0.1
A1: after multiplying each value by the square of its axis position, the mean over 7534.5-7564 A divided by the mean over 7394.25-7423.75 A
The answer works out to 1.1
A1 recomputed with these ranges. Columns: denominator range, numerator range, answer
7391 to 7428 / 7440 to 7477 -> 1.06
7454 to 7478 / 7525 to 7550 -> 0.99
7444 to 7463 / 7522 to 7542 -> 1.00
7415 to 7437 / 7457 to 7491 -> 1.03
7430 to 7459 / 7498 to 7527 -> 1.02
